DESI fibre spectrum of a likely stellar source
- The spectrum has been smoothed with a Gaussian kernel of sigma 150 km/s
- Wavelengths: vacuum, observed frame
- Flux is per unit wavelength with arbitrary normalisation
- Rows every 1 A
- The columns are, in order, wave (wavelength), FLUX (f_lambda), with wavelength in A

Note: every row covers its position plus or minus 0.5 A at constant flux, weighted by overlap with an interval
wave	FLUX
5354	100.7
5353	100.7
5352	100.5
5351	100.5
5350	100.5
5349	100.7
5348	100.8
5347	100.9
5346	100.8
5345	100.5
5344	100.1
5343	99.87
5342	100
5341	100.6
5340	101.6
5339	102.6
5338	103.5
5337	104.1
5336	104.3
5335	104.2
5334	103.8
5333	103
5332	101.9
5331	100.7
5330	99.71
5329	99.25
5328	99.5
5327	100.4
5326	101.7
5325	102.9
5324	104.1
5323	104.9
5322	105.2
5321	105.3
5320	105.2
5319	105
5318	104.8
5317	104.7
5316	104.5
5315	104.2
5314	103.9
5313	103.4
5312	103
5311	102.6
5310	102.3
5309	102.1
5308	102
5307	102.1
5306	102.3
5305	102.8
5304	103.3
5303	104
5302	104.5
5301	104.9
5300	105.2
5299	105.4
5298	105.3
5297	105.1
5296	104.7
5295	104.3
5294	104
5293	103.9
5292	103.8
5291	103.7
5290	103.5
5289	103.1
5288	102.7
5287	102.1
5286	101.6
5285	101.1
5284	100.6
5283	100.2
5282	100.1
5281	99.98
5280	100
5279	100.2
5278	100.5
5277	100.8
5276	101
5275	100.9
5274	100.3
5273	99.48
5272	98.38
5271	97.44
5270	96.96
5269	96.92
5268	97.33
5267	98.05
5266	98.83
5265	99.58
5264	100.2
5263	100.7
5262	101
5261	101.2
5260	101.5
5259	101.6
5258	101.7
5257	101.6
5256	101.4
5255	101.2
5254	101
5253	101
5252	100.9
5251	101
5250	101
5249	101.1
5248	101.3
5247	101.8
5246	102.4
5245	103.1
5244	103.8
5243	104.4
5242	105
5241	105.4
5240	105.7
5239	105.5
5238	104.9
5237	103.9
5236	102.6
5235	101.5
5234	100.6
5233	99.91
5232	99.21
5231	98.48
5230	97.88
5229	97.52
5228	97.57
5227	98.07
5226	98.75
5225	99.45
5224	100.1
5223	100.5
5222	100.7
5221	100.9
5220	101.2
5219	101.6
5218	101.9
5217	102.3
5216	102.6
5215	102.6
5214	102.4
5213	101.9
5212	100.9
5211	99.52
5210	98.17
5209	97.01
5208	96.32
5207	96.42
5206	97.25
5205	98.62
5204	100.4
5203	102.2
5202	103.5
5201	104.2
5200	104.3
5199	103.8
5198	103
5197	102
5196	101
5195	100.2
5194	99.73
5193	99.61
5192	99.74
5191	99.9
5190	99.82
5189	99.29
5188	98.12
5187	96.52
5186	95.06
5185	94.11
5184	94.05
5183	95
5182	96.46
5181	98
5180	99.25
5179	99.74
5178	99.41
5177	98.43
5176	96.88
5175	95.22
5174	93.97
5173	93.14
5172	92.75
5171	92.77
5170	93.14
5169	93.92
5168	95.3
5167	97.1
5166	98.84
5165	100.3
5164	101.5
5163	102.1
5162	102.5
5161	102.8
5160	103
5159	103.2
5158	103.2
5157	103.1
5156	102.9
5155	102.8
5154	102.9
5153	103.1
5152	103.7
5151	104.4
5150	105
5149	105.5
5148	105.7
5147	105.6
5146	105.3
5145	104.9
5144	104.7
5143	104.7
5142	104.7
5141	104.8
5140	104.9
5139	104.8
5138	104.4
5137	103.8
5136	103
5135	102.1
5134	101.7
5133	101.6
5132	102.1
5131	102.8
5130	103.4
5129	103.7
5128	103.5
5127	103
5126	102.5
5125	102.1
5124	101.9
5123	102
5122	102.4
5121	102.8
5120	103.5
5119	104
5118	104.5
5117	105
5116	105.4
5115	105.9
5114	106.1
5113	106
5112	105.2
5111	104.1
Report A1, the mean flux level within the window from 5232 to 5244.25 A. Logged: 103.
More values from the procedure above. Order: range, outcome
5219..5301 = 101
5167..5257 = 99.8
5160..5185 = 97.2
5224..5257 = 101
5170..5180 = 95.9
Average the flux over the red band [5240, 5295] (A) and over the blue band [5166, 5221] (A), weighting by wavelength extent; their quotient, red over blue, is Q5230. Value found 1.0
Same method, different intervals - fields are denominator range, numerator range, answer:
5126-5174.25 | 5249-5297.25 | 0.99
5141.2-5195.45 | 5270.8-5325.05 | 1.03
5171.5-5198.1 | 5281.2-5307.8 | 1.06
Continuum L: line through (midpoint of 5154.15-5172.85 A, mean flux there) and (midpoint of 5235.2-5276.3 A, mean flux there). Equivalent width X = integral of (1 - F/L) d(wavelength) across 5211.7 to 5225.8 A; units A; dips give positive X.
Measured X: -0.1 A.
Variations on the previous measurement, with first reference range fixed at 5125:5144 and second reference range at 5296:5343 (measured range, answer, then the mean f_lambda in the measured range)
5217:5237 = 0.6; 100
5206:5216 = 0.4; 99.5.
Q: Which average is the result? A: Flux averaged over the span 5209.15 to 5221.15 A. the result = 101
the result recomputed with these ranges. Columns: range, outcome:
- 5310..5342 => 103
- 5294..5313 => 104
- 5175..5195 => 97.8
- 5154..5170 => 101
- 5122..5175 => 102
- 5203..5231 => 99.7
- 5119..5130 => 103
